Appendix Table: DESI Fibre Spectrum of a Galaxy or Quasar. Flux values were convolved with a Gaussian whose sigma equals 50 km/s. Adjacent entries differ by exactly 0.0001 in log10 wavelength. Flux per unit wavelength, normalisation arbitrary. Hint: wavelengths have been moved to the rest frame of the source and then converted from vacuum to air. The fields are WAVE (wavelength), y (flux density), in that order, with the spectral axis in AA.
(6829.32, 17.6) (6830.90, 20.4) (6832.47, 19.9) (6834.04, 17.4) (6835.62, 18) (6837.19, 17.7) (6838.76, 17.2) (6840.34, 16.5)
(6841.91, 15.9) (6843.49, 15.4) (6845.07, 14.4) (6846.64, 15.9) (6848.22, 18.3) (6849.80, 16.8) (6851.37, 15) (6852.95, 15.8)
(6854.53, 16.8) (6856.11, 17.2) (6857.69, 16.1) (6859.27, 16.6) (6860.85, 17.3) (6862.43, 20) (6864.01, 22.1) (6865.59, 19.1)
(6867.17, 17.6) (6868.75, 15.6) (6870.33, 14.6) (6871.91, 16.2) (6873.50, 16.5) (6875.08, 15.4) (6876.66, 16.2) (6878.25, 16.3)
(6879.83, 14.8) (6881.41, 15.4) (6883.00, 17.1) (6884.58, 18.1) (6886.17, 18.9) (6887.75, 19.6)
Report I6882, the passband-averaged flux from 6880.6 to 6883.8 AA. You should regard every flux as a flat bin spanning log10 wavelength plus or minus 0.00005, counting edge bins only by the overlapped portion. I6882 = 16.3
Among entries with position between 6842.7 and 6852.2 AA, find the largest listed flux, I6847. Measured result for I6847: 18.3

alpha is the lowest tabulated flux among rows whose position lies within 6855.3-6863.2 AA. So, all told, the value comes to 16.1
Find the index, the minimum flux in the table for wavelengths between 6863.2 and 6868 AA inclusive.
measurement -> 17.6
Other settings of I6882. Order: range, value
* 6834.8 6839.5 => 17.6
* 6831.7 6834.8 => 18.7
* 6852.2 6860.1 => 16.5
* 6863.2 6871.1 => 17.8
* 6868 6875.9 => 15.7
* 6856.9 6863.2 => 17.5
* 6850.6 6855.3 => 15.9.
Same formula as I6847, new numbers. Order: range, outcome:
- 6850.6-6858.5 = 17.2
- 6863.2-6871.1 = 22.1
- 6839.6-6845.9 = 16.5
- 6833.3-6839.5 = 18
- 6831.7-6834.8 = 19.9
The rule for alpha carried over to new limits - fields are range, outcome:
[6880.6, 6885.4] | 15.4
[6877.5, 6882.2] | 14.8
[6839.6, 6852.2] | 14.4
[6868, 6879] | 14.6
